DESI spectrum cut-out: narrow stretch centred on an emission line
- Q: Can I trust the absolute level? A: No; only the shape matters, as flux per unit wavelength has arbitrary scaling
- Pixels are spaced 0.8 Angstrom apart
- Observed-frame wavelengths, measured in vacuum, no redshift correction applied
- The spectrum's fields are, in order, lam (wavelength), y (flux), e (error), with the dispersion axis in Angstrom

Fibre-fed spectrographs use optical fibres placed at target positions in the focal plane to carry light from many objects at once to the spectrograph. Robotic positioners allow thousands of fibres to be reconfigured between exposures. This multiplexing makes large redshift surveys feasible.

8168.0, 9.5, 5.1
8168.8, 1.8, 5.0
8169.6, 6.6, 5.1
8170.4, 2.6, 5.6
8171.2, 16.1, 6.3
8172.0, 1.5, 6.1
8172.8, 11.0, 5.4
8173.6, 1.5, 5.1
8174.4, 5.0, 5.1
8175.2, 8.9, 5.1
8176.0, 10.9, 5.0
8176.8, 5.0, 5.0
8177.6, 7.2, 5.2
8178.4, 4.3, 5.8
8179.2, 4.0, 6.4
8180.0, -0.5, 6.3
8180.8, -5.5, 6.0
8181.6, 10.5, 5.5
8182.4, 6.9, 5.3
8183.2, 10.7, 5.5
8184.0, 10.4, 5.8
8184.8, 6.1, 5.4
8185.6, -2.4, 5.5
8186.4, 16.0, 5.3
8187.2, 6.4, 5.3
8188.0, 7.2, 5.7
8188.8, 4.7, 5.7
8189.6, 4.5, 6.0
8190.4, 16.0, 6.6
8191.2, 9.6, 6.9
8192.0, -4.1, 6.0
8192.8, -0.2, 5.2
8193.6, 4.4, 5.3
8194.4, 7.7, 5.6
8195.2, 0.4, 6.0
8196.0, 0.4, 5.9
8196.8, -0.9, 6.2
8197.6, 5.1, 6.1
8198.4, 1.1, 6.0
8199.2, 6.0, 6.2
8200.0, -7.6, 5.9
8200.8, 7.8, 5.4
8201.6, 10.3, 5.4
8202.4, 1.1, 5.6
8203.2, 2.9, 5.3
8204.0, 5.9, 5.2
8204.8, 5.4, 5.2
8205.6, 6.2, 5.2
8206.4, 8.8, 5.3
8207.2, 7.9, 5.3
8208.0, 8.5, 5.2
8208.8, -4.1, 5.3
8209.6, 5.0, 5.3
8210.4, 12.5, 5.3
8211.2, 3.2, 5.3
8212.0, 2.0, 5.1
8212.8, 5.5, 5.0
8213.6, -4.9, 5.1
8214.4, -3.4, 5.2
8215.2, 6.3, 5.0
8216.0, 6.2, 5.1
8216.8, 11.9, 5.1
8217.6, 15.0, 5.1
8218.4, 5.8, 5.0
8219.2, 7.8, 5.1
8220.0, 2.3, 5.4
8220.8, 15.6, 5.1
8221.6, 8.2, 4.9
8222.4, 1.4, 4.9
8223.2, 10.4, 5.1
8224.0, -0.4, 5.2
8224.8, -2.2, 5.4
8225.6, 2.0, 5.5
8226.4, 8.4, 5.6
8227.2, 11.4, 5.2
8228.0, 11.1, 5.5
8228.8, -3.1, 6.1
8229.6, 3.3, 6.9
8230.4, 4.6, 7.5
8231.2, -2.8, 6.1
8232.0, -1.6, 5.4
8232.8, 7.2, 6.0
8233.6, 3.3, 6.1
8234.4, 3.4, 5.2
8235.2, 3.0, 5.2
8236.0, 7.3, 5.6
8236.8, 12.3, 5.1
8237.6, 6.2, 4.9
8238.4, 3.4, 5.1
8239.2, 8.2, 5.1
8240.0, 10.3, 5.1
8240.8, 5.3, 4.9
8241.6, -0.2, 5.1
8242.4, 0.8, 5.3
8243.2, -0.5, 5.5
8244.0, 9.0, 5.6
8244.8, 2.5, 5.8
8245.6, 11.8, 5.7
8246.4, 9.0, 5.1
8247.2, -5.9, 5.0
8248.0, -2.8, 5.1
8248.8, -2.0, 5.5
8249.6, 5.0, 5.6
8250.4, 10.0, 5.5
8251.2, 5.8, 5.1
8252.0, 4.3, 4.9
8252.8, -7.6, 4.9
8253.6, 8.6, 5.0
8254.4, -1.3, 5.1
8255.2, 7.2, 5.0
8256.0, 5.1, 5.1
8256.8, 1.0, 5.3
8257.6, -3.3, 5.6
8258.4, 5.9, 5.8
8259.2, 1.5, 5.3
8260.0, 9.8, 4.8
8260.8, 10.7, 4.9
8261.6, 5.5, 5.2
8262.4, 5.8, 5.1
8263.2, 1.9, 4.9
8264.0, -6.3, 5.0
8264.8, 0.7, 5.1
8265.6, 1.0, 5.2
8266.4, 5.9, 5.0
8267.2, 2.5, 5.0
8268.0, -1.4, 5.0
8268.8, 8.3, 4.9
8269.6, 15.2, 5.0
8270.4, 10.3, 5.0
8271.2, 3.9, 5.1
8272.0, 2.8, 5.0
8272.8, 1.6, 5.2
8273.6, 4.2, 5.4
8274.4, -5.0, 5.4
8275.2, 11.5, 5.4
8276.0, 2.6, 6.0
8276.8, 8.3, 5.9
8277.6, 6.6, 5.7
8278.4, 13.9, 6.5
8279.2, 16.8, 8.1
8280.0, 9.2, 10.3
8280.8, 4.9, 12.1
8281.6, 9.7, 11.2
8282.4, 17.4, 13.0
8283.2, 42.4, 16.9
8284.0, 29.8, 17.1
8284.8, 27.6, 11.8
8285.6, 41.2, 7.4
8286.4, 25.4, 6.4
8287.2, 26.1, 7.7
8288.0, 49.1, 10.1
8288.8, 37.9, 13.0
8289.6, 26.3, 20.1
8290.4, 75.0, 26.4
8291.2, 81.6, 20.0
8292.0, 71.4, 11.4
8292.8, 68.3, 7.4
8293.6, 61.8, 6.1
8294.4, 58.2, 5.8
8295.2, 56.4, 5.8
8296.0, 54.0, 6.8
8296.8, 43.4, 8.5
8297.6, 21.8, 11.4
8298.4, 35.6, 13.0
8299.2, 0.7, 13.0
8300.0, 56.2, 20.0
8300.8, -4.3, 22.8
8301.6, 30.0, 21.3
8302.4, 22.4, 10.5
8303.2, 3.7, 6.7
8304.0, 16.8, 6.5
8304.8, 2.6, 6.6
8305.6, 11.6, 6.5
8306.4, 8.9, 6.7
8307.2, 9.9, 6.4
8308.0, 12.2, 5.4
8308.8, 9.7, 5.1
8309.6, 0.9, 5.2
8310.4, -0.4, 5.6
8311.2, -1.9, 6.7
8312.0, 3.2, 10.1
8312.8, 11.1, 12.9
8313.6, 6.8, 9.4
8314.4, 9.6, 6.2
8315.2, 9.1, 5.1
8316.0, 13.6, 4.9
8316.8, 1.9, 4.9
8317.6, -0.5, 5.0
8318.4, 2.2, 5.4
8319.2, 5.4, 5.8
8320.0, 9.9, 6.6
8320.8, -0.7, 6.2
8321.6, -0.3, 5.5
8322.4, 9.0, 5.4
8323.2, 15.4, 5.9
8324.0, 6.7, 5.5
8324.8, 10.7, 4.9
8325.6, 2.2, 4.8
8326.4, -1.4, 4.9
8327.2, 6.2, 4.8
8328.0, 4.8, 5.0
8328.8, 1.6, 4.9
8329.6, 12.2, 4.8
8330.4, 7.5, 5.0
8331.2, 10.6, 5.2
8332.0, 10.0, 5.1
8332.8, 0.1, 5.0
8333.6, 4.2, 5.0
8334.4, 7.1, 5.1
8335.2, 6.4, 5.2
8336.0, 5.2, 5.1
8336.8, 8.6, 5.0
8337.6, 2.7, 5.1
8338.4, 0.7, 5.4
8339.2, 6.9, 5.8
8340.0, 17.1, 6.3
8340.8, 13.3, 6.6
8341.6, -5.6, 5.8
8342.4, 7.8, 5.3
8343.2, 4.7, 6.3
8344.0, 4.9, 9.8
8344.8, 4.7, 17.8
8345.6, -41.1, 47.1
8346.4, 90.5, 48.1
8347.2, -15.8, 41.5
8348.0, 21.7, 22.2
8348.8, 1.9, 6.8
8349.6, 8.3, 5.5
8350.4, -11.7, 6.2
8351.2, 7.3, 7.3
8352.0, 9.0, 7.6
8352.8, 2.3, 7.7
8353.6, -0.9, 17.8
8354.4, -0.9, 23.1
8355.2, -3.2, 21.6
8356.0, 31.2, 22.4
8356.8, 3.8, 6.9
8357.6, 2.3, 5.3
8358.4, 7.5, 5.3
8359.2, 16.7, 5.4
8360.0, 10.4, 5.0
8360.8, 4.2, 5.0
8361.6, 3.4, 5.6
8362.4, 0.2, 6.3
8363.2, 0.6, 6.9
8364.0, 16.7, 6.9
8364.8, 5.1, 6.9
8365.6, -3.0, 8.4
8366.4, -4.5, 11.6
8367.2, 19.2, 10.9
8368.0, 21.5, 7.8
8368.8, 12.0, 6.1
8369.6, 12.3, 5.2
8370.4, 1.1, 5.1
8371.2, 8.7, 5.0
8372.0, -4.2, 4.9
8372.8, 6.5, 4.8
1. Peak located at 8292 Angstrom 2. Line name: [O II]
